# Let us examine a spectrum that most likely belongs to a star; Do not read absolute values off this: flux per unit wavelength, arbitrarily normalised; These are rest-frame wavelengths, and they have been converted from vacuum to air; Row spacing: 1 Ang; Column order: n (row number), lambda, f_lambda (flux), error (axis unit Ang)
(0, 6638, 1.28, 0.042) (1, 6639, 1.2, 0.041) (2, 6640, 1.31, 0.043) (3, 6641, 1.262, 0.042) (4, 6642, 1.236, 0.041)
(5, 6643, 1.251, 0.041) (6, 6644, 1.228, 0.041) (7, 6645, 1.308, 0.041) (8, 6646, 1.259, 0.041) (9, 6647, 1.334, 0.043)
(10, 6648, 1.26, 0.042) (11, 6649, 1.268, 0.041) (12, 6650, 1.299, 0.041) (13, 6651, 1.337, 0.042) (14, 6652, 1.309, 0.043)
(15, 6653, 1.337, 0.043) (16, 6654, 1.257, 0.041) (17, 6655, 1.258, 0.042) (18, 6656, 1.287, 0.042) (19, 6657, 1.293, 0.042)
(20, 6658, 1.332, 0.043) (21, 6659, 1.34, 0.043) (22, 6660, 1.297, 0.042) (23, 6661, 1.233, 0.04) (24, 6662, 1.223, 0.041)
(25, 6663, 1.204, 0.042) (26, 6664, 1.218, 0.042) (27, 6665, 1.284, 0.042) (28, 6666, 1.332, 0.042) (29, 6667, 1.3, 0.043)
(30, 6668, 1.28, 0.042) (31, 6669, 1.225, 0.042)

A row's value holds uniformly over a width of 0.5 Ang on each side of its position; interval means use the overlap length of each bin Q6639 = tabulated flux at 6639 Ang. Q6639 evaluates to 1.2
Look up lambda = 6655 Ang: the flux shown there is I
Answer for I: 1.258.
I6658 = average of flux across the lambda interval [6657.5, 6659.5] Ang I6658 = 1.34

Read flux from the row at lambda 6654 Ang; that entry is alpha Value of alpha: 1.257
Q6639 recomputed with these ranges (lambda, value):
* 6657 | 1.293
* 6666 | 1.332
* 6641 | 1.262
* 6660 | 1.297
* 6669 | 1.225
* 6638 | 1.28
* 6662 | 1.223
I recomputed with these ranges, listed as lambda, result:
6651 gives 1.337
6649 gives 1.268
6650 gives 1.299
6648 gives 1.26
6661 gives 1.233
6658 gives 1.332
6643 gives 1.251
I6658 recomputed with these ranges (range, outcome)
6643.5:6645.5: 1.27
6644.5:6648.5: 1.29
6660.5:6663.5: 1.22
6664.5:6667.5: 1.31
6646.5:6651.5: 1.3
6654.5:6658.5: 1.29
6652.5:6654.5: 1.3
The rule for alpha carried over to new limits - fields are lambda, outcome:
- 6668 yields 1.28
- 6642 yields 1.236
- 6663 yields 1.204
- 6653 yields 1.337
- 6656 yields 1.287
